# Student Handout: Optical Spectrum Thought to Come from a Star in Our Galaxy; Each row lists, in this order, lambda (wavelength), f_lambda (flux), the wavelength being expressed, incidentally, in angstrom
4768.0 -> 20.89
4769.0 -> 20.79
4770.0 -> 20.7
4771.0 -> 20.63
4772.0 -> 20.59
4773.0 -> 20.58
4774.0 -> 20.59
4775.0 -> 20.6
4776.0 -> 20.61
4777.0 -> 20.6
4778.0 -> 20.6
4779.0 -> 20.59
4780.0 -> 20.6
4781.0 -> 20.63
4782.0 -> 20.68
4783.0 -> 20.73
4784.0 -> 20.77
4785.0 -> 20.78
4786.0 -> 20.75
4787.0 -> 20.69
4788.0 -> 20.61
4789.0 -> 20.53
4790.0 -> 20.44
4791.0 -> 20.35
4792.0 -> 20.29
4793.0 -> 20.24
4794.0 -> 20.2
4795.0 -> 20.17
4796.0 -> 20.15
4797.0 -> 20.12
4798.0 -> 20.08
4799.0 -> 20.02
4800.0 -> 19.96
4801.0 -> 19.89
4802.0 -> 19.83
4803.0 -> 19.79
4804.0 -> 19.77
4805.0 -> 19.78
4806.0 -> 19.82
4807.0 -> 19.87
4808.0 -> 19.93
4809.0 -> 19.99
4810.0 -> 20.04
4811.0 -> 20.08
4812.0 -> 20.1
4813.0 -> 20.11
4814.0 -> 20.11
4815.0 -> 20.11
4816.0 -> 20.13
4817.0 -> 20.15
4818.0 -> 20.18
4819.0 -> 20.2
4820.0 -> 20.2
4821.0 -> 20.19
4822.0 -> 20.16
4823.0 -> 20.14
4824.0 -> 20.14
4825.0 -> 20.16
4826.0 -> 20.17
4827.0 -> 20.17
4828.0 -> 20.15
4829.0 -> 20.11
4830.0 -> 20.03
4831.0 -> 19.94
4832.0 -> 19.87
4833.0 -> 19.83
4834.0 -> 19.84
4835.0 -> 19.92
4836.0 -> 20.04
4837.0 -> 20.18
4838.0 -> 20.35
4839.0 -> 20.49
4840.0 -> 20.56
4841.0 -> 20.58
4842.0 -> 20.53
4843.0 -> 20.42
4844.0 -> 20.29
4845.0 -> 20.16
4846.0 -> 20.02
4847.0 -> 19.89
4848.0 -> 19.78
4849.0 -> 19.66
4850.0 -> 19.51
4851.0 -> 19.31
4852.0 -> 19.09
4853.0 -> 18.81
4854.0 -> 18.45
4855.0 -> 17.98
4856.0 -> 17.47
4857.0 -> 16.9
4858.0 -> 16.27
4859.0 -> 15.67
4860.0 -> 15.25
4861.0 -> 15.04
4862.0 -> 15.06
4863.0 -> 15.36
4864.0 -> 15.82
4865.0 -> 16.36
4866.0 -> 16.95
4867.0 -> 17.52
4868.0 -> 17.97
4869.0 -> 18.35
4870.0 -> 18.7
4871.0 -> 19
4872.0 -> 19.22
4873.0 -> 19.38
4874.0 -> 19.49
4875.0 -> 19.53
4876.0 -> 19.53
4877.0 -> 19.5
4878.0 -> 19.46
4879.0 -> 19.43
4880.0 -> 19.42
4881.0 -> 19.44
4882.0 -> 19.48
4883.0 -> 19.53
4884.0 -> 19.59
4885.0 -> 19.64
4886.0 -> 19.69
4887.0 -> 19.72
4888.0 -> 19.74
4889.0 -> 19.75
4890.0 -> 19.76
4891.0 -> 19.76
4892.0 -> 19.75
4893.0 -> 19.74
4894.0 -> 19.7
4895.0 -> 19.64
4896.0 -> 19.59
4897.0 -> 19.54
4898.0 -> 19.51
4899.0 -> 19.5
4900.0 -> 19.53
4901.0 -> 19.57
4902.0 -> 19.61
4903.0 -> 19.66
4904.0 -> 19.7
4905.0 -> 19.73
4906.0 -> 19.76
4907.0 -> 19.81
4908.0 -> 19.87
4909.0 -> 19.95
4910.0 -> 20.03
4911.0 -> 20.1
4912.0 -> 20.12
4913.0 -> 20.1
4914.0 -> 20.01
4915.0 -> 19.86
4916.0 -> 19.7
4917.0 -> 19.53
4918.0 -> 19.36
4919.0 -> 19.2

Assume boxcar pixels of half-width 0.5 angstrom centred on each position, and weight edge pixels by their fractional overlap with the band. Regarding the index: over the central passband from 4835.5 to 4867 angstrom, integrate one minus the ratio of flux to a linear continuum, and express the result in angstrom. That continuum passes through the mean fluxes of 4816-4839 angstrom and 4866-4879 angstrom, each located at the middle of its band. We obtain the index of 1.7 angstrom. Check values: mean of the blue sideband 20.1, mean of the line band 18.4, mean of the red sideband 18.9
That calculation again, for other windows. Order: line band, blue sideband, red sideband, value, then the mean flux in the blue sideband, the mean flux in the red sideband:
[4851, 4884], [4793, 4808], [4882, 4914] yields 3.0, 20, 19.7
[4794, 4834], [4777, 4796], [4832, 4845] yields 0.6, 20.5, 20.2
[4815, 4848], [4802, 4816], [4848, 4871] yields -2.3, 20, 17.4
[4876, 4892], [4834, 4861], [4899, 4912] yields -0.1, 19.1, 19.8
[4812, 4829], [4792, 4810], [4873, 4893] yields -0.2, 20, 19.6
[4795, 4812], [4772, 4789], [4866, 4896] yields 0.3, 20.6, 19.3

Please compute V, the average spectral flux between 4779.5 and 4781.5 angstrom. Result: 20.6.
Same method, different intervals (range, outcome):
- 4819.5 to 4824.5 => 20.2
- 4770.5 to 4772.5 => 20.6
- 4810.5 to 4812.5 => 20.1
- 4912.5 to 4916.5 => 19.9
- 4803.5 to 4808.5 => 19.8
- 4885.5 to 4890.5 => 19.7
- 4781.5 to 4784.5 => 20.7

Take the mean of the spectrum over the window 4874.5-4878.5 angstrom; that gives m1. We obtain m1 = 19.5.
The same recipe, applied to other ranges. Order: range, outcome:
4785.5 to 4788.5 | 20.7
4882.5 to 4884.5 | 19.6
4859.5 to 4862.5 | 15.1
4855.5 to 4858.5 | 16.9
